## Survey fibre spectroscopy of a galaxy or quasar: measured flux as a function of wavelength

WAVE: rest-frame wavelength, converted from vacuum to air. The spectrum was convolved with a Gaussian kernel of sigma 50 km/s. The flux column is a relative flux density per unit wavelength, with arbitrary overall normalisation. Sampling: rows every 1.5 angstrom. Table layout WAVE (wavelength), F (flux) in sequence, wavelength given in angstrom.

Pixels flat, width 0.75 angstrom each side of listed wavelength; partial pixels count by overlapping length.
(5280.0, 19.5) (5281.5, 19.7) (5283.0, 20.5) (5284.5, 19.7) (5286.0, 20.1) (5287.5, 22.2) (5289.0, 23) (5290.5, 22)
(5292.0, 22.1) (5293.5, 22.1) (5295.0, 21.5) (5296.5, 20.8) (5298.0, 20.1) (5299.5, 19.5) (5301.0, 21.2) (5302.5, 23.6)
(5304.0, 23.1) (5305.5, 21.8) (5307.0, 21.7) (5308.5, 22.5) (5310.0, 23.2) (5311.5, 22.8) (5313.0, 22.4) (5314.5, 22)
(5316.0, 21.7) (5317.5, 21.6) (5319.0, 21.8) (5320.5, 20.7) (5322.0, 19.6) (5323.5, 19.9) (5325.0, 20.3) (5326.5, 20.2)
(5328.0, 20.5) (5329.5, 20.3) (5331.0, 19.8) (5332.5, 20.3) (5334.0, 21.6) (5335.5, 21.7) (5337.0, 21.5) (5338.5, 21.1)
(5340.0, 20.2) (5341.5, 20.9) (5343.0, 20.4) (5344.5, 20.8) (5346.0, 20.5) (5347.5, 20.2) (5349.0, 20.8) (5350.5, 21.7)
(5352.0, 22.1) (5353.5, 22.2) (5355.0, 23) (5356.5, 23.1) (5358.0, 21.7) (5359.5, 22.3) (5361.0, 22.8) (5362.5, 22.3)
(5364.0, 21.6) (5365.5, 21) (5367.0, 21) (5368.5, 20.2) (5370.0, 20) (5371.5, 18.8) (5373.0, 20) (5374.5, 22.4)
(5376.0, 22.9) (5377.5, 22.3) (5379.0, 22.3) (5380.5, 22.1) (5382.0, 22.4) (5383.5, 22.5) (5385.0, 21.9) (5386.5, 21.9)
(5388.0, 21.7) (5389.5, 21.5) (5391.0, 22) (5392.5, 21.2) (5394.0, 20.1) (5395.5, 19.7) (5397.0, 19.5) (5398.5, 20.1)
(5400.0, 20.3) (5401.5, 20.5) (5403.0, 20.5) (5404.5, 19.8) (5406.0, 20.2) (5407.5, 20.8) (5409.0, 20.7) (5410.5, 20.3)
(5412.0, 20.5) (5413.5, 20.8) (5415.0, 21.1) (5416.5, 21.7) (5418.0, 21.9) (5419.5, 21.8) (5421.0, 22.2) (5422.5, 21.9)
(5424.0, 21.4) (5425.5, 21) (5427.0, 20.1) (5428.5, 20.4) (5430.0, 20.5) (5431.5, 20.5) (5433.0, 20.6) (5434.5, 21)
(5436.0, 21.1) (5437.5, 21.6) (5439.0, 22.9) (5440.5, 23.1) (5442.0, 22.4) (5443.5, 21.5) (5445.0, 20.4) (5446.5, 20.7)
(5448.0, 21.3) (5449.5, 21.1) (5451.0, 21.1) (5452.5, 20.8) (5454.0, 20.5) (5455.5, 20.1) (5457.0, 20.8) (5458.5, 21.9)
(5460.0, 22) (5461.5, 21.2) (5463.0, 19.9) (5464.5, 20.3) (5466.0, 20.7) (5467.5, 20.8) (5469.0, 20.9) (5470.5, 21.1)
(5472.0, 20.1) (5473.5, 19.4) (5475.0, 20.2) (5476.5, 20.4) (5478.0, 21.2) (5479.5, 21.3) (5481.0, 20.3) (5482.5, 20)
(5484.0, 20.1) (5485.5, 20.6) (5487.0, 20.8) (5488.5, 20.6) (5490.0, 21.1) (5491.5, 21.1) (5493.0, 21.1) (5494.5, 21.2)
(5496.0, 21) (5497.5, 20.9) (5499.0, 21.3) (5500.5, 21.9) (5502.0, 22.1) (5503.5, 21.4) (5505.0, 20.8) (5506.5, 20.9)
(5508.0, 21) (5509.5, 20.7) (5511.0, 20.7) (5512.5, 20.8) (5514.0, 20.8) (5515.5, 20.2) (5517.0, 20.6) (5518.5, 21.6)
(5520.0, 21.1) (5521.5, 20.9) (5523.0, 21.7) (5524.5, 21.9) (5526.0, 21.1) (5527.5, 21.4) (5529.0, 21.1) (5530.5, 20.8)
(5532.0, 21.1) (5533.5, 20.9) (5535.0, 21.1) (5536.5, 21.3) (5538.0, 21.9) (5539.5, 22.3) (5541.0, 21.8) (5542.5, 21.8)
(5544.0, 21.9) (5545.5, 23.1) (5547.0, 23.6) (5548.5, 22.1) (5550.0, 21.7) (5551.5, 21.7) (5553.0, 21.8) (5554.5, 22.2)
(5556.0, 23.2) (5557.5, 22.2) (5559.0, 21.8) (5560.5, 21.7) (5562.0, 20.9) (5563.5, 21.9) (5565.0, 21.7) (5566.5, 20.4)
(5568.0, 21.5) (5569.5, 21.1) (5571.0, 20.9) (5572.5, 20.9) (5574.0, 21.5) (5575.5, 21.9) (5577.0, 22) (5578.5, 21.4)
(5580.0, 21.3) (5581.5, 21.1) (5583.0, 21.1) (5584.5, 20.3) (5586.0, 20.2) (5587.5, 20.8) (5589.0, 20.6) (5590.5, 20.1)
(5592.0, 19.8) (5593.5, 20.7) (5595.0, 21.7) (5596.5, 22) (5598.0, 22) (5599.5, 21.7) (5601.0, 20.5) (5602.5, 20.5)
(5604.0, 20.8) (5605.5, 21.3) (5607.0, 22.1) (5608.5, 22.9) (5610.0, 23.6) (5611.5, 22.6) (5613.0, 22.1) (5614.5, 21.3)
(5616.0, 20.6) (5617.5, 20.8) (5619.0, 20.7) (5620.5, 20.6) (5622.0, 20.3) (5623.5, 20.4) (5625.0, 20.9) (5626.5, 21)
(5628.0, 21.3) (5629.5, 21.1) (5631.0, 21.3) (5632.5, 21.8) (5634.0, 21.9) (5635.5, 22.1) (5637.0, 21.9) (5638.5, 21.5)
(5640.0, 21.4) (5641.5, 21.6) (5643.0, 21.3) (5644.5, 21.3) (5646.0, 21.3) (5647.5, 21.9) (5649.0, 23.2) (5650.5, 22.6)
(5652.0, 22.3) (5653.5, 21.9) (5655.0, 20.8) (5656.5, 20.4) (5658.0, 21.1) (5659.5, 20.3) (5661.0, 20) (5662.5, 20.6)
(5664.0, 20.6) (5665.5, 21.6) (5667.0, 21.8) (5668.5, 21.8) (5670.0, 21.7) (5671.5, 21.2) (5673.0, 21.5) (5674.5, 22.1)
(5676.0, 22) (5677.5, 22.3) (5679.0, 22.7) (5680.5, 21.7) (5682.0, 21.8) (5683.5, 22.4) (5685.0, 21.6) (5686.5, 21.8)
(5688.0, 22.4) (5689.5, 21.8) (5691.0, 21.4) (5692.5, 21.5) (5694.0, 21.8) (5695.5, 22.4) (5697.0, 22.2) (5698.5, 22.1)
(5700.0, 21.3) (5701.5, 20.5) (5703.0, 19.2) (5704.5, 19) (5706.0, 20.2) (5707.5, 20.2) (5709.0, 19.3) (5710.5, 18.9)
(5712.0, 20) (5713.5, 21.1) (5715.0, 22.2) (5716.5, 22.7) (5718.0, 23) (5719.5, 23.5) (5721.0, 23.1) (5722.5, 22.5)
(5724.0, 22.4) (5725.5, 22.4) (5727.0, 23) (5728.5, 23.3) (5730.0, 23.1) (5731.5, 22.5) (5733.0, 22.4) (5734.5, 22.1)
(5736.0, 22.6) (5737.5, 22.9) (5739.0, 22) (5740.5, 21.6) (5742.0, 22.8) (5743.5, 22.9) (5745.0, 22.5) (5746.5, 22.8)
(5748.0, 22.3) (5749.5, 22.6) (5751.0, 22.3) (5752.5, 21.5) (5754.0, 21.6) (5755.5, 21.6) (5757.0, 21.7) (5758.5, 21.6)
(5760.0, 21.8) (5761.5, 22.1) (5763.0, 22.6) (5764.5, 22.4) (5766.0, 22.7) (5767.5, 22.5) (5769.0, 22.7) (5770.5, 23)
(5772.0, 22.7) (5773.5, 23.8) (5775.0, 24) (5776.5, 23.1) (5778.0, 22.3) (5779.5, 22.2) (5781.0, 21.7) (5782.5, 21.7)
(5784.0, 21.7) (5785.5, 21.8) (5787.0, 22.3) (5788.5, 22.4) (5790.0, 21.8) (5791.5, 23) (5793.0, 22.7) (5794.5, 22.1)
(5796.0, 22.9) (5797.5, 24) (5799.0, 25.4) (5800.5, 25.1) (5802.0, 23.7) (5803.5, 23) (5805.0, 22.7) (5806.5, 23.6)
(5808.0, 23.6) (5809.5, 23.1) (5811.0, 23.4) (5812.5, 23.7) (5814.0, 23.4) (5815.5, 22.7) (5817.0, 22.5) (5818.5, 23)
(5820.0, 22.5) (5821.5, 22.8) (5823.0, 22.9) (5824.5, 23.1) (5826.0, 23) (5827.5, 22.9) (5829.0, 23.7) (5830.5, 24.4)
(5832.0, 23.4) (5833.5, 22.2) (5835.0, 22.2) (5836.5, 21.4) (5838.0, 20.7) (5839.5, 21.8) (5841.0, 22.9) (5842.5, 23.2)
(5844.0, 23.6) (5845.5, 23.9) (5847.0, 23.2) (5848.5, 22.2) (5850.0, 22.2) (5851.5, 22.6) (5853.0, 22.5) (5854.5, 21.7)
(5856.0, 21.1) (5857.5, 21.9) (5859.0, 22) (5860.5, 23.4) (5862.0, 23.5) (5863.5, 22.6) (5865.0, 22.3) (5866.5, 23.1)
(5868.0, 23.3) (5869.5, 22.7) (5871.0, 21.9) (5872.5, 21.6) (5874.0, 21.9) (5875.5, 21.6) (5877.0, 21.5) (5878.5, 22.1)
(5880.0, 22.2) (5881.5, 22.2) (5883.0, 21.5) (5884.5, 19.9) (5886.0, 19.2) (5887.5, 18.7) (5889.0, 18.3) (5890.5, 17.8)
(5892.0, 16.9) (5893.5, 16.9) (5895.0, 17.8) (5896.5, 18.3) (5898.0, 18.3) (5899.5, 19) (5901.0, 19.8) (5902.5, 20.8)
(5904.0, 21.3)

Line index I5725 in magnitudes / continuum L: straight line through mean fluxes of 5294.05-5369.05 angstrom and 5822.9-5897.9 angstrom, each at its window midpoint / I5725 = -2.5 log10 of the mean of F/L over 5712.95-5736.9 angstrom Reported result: -0.05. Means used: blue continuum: 21.4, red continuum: 21.7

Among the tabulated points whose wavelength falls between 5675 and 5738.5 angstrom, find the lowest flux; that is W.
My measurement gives 18.9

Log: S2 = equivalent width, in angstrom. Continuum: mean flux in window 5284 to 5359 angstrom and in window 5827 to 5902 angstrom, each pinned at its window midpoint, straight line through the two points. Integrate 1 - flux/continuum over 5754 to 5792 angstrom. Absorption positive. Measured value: -1.6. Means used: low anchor 21.4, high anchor 21.5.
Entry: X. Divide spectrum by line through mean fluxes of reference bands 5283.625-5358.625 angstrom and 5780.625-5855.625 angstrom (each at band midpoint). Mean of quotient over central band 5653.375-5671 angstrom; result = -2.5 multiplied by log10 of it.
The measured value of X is 0.07 mag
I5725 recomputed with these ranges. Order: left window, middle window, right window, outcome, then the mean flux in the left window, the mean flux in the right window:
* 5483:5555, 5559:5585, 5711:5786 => 0.014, 21.3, 22.4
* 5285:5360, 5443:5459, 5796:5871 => 0.045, 21.4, 22.9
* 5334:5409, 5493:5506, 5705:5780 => 0.014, 21.2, 22.2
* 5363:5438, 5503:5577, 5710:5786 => 0.005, 21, 22.3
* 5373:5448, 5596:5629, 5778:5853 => 0.034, 21.2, 22.8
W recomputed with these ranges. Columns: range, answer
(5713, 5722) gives 21.1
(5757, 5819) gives 21.6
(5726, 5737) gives 22.1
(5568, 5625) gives 19.8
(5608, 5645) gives 20.3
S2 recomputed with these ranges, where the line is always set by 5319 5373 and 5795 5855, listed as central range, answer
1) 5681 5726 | 2.0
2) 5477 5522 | 1.5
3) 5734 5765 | 0.7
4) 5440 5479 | 1.0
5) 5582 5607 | 1.3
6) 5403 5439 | 0.6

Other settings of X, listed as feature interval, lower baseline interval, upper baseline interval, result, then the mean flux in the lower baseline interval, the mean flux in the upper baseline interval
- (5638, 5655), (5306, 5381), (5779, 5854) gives 0.02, 21.3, 22.8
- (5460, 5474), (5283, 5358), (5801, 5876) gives 0.06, 21.3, 22.7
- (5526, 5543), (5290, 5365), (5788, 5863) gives 0.03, 21.4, 22.9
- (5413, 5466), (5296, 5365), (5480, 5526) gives 0.00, 21.4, 21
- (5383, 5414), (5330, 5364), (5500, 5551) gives 0.03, 21.4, 21.4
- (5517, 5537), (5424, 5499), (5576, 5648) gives -0.01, 20.9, 21.3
